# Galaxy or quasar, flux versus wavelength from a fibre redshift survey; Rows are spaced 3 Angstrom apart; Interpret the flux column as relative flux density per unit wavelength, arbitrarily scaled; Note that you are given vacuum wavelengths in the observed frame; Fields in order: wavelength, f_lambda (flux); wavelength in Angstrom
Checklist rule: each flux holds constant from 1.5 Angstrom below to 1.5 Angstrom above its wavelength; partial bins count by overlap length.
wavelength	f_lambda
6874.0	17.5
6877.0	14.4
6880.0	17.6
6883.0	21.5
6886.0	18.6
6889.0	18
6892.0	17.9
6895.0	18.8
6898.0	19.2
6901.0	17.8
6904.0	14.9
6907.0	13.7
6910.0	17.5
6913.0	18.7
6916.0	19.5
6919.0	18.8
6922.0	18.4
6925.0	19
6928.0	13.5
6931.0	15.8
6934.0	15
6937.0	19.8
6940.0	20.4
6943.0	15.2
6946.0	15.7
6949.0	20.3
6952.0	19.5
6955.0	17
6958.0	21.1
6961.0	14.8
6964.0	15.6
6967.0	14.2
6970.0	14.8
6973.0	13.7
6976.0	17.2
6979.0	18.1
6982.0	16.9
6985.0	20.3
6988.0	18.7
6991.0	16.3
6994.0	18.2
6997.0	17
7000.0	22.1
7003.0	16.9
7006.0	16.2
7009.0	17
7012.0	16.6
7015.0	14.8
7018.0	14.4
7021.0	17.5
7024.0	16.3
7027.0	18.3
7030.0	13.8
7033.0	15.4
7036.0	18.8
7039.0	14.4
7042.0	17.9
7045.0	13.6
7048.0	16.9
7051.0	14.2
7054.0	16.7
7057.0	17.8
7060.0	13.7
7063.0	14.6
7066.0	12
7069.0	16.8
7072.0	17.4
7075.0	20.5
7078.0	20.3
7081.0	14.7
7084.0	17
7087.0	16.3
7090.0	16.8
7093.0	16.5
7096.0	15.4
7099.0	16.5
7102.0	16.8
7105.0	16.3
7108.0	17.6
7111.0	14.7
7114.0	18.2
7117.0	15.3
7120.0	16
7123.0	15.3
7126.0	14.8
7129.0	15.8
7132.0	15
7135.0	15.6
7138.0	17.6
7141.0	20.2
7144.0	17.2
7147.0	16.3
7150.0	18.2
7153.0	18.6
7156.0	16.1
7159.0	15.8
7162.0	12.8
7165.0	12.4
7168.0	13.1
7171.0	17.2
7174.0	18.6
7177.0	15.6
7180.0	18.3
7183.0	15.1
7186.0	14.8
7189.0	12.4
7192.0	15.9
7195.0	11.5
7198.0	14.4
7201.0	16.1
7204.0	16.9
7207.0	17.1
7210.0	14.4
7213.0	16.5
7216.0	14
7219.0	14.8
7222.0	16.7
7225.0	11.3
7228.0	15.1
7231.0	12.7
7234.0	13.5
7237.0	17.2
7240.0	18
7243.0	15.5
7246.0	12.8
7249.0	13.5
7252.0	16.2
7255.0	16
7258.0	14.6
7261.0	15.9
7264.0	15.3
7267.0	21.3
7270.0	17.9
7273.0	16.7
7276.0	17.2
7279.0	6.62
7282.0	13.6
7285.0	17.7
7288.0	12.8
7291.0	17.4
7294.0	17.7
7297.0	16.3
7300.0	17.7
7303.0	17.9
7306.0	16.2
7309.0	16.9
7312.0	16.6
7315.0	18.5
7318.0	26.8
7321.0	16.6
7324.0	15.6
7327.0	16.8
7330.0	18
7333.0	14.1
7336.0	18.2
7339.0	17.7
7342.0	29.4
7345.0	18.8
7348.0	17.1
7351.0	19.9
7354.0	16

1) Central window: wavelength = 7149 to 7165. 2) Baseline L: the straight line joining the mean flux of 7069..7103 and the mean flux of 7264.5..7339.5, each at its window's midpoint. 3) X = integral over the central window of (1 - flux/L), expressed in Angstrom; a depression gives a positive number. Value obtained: 1.1 Angstrom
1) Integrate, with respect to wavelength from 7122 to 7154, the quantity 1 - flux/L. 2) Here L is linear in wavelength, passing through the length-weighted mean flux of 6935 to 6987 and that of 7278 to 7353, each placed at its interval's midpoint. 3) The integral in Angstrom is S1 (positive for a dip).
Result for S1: 1.1 Angstrom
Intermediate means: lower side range 17.3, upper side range 17.5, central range 16.8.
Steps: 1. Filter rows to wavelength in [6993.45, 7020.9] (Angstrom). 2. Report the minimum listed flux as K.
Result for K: 14.4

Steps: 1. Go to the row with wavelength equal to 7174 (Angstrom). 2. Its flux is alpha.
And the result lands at 18.6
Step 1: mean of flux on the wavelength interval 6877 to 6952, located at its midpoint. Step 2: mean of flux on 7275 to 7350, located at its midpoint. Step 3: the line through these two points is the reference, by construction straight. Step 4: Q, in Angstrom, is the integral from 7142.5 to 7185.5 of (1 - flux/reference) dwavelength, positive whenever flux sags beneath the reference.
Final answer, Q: 3.4 Angstrom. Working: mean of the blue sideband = 17.7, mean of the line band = 16.1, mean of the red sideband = 17.3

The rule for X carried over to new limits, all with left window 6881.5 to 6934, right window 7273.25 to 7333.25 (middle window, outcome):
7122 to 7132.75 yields 1.2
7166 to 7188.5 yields 1.4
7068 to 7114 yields 0.6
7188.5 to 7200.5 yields 2.2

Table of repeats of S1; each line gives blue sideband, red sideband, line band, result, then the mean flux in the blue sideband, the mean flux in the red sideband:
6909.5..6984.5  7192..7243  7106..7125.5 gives -0.3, 17.3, 15.1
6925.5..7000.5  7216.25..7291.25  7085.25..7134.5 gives 0.3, 17.2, 15.2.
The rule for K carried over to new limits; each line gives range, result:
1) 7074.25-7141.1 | 14.7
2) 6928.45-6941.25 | 15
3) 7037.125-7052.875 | 13.6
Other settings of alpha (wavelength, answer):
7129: 15.8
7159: 15.8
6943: 15.2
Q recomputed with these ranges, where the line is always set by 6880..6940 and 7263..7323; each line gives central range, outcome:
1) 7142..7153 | -0.2 Angstrom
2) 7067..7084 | -0.3 Angstrom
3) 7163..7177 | 1.6 Angstrom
